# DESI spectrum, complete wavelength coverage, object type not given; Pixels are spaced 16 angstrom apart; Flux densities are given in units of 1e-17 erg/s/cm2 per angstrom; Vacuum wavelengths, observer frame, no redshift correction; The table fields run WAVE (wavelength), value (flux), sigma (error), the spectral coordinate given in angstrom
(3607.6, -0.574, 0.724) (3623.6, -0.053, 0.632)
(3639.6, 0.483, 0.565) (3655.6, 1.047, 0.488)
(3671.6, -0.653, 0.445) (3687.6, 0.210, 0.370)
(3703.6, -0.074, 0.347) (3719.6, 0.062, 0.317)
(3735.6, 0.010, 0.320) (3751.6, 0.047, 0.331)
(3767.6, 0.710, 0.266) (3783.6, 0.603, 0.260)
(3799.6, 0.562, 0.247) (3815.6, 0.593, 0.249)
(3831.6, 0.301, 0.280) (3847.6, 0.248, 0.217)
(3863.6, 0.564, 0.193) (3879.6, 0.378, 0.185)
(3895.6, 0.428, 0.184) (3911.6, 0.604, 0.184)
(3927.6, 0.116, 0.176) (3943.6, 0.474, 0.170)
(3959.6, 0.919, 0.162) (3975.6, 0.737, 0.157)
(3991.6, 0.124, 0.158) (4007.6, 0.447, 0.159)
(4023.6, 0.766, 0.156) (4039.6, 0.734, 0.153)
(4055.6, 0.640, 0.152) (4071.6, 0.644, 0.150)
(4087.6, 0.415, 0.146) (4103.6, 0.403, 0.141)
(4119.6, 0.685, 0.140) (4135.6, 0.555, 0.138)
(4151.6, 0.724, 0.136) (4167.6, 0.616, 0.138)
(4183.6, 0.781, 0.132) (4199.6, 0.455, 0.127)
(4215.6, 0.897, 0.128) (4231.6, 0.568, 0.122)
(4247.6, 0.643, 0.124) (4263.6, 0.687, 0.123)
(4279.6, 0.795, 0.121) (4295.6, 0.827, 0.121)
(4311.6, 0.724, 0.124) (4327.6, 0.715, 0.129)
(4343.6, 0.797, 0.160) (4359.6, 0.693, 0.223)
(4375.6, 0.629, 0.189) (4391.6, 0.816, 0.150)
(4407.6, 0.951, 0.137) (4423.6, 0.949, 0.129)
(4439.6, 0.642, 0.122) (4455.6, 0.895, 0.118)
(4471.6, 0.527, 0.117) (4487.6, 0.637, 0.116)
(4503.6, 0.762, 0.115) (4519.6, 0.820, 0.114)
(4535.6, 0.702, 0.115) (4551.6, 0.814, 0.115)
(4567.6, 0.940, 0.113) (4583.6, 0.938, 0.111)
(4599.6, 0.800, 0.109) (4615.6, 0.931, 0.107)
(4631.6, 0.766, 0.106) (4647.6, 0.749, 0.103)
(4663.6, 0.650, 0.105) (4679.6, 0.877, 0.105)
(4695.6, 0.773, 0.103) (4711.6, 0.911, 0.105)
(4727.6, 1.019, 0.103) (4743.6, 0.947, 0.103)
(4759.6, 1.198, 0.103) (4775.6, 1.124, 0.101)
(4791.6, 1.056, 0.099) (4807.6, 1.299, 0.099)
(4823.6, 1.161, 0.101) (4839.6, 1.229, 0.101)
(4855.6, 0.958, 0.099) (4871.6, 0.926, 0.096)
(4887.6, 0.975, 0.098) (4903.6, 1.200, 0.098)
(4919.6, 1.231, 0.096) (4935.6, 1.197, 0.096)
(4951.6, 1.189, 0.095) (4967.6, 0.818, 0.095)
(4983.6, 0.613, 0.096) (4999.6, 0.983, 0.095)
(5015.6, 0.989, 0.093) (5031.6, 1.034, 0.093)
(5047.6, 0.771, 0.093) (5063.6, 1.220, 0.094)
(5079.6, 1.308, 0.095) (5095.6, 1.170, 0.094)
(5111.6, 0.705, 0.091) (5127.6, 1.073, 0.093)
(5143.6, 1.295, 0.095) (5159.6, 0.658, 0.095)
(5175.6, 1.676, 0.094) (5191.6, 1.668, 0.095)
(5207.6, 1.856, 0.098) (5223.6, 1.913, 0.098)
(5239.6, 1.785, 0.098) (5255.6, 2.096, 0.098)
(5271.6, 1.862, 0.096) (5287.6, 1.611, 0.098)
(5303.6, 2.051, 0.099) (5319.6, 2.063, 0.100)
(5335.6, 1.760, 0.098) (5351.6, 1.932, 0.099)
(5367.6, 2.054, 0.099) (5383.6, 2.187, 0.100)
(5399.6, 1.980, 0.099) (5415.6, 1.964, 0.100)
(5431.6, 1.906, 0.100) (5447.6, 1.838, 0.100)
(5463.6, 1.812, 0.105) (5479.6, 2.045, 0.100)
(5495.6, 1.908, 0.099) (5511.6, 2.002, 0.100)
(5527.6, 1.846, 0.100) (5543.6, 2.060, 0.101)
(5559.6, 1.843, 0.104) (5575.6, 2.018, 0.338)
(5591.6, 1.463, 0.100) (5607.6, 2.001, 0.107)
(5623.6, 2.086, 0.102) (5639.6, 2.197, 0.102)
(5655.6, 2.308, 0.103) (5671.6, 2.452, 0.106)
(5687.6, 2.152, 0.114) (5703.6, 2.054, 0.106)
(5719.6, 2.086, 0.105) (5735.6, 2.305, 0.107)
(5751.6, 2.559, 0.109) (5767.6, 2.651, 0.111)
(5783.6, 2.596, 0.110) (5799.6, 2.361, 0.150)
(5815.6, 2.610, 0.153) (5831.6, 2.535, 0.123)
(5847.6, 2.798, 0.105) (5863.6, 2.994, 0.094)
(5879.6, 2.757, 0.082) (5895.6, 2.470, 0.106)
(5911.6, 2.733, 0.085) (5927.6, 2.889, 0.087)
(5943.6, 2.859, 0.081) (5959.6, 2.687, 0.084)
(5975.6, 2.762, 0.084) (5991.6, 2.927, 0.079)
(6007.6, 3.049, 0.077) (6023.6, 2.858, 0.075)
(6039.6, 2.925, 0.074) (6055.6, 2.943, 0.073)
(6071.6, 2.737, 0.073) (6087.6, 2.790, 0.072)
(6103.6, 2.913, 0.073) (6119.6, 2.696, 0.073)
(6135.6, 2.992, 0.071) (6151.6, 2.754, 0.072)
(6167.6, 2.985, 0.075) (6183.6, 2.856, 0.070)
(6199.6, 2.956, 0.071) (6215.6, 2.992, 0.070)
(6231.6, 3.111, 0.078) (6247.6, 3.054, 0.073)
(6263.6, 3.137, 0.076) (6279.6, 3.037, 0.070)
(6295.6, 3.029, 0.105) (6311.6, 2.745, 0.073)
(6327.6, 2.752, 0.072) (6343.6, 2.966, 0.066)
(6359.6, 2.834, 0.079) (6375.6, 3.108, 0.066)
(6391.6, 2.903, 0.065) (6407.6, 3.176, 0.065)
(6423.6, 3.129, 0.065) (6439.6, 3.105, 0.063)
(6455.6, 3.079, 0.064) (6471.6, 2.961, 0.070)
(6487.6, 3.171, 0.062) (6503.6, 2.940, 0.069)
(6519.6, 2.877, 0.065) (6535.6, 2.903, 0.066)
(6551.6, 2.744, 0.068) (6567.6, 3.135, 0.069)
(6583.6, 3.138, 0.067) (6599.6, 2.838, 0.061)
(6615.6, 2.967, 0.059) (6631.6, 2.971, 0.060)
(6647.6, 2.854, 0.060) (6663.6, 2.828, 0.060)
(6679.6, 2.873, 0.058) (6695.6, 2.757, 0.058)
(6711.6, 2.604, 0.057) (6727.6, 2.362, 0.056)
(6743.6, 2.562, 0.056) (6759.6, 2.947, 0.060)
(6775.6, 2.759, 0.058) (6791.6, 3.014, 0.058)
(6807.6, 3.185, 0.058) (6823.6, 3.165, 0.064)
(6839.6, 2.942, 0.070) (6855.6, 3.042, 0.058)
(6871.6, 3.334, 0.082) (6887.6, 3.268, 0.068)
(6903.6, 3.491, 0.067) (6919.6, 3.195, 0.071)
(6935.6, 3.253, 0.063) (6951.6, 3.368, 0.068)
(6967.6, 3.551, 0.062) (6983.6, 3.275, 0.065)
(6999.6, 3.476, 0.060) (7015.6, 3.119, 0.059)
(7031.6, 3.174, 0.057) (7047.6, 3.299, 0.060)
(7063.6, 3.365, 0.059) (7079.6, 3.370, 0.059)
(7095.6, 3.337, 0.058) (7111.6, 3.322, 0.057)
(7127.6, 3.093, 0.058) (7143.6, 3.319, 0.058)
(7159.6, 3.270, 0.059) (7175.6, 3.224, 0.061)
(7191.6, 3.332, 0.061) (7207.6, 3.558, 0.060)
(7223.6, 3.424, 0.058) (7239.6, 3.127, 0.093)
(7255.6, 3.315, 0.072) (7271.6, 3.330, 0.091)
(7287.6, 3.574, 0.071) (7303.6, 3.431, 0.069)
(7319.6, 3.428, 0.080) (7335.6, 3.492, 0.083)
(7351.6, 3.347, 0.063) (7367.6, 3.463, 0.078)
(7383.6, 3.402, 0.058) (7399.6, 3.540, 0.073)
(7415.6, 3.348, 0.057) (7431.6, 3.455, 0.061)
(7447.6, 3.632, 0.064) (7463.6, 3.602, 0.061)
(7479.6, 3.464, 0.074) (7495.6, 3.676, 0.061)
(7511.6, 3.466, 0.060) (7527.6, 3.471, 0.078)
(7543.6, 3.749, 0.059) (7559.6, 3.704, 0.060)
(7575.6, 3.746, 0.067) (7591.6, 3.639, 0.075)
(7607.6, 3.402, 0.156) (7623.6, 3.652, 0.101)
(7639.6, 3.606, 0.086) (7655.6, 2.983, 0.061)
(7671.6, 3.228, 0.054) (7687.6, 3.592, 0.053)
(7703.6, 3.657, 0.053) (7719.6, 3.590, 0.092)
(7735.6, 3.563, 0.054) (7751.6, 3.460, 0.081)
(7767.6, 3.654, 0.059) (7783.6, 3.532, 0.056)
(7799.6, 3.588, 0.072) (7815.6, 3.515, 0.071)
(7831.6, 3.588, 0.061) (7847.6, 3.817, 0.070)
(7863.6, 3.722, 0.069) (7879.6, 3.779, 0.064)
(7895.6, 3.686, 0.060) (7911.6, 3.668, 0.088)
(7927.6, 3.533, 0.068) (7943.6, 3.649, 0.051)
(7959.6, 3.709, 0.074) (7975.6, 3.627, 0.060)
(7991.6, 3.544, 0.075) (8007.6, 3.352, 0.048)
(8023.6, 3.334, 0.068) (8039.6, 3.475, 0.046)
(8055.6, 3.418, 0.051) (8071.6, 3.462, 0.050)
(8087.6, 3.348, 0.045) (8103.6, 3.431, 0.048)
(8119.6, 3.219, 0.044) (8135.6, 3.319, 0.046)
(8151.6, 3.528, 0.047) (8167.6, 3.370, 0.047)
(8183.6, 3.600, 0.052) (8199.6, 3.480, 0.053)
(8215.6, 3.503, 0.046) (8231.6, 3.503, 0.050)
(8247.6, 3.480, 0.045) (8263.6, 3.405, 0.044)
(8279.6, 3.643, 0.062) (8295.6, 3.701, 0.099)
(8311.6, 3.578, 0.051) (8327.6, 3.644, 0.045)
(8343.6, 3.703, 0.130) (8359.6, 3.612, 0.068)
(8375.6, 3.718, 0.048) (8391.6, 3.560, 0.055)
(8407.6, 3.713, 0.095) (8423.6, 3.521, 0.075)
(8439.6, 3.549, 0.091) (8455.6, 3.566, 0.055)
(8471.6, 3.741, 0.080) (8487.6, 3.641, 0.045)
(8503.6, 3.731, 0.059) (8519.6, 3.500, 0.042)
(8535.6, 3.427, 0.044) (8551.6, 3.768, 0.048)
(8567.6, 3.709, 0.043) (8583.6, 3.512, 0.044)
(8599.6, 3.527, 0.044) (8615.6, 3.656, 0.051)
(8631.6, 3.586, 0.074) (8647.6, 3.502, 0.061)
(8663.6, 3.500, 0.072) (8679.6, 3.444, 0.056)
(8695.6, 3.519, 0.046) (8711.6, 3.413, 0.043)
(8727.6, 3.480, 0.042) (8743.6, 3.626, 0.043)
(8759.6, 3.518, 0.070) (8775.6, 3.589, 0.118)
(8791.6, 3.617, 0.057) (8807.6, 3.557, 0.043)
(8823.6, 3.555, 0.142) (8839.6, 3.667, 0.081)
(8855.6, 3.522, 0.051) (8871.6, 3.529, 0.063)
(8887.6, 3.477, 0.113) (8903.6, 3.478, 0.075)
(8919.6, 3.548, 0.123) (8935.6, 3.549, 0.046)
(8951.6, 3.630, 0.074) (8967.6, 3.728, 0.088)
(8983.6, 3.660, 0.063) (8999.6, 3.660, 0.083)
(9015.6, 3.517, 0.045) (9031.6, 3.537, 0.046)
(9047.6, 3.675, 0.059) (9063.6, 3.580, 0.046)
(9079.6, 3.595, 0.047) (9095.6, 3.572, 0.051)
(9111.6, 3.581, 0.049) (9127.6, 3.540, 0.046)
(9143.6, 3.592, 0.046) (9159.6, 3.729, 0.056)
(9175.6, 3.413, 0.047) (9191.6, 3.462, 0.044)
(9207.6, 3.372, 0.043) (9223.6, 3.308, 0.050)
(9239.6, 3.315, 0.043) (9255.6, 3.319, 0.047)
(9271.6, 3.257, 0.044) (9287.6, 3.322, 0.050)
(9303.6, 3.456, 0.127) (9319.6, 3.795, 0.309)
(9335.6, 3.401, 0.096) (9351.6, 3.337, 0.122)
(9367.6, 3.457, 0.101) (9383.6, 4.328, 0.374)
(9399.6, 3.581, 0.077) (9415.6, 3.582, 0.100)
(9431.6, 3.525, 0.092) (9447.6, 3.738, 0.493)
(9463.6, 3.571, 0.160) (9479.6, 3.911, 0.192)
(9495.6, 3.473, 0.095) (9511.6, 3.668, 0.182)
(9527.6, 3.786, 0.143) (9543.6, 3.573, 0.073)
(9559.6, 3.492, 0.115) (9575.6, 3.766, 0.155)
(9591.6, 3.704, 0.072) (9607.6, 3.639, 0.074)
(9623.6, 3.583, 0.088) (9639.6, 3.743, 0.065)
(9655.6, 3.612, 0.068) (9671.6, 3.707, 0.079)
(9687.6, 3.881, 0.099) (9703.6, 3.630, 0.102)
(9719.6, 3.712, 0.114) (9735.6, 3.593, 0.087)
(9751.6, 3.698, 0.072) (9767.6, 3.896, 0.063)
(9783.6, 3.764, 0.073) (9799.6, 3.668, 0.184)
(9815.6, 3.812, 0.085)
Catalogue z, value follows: 0.30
